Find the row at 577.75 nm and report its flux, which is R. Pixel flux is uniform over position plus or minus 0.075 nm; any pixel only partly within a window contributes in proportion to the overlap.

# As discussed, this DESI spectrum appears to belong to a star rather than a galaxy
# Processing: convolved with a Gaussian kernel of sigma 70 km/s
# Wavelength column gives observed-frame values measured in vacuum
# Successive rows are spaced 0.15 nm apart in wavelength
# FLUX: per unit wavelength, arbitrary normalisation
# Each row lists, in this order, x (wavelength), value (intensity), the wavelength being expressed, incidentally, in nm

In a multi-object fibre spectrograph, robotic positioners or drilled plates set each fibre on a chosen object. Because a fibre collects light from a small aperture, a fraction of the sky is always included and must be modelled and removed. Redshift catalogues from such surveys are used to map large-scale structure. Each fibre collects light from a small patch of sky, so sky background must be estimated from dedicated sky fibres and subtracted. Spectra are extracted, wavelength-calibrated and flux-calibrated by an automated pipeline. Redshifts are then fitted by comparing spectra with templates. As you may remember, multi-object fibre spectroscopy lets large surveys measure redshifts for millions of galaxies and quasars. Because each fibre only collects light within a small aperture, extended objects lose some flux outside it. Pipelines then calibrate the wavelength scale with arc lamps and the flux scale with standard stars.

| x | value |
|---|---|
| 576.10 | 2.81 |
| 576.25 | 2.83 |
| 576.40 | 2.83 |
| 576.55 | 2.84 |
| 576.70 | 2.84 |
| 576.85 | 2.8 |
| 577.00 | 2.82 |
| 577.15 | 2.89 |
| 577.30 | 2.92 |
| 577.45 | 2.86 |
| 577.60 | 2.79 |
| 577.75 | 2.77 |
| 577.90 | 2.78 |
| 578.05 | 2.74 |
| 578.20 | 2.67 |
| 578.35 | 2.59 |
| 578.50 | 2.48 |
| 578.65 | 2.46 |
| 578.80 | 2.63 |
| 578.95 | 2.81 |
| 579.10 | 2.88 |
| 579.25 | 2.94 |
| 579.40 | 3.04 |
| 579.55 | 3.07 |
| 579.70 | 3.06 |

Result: 2.77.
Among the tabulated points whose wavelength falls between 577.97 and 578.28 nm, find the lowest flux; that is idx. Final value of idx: 2.67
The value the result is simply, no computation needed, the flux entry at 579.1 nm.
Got 2.88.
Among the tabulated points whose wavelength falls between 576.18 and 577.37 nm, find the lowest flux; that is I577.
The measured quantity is 2.8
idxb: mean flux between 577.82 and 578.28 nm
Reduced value 2.73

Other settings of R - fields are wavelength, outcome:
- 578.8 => 2.63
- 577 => 2.82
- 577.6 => 2.79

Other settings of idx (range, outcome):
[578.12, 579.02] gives 2.46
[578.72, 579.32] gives 2.63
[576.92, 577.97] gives 2.77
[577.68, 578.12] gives 2.74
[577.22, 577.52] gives 2.86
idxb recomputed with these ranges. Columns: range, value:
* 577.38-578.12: 2.79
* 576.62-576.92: 2.82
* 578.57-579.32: 2.74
